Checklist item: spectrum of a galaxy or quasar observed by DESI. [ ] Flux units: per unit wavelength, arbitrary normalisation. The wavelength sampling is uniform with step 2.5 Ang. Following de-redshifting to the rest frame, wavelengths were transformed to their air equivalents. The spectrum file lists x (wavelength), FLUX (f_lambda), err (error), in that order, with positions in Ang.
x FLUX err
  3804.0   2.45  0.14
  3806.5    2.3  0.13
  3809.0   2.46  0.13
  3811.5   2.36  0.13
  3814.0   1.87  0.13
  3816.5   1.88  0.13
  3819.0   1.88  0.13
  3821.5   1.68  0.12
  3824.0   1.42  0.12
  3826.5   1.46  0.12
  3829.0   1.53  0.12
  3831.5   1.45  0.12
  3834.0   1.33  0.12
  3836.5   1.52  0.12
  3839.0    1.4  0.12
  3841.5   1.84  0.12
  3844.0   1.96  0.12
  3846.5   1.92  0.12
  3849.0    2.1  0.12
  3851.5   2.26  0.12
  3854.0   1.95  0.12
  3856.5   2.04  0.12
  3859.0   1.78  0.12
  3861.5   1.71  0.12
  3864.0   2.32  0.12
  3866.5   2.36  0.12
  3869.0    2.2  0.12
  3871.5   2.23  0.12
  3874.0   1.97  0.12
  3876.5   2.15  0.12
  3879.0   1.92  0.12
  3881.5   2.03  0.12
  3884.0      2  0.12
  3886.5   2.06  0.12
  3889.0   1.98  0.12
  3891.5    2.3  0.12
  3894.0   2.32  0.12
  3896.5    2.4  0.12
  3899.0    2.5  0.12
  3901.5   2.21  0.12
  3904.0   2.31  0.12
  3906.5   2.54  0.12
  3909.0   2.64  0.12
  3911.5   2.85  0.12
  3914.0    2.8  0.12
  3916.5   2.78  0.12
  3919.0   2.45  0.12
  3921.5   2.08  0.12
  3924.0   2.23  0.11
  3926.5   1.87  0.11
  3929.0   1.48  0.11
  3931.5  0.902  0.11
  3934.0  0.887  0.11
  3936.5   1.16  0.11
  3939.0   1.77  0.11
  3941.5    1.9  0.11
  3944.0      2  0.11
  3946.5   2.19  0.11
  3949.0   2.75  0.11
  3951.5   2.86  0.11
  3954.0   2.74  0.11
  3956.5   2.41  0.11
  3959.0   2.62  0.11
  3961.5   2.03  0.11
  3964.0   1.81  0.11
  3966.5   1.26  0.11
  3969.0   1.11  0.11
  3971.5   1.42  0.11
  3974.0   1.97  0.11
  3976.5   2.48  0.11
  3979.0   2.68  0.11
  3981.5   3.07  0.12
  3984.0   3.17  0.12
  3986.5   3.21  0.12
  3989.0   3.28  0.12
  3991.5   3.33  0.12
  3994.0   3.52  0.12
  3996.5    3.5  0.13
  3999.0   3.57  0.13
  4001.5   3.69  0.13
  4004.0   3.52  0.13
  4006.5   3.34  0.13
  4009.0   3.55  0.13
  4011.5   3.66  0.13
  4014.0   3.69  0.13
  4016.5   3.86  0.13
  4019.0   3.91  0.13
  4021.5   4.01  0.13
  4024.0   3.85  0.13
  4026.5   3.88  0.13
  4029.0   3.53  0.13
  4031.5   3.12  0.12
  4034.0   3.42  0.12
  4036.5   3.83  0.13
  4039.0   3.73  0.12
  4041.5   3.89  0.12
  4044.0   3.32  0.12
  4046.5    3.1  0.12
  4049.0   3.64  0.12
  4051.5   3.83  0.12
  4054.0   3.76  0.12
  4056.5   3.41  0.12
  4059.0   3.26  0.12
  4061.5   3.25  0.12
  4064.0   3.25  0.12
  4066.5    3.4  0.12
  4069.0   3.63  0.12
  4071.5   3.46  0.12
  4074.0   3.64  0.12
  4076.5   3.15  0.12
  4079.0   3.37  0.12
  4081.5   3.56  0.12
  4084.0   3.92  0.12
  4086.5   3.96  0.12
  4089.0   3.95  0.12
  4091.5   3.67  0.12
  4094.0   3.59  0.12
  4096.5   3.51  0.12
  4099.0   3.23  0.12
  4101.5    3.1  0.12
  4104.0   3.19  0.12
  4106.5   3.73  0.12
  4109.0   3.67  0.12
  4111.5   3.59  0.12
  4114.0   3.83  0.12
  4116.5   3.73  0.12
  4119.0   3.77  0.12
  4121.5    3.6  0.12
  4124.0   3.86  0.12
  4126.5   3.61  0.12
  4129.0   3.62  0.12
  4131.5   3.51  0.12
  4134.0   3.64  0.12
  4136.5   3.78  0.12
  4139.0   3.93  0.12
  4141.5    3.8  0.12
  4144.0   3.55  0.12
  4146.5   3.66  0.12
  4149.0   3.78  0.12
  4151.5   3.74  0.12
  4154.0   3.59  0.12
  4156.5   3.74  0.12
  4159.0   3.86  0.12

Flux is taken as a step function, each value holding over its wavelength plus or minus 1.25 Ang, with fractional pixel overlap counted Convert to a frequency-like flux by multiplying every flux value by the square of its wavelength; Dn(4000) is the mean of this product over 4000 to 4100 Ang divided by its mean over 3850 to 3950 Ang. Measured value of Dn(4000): 1.8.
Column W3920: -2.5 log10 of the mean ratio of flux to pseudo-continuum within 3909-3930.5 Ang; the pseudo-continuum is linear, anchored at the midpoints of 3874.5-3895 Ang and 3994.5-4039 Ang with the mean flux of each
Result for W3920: 0.07 mag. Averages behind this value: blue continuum 2.09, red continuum 3.64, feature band 2.32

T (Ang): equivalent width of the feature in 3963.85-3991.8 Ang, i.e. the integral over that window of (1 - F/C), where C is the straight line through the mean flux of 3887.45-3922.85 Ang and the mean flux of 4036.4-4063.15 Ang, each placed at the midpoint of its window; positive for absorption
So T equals 5.71 Ang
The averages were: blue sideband 2.44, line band 2.39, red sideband 3.53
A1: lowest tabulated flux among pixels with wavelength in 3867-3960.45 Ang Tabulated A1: 0.887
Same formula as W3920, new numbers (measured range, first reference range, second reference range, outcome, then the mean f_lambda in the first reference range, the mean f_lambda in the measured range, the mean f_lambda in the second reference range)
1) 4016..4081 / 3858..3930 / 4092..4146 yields -0.12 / 2.23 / 3.55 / 3.61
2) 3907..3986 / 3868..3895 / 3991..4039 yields 0.29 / 2.1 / 2.15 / 3.63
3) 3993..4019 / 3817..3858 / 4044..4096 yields -0.19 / 1.74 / 3.61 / 3.53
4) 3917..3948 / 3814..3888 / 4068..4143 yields 0.34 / 1.87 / 1.78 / 3.62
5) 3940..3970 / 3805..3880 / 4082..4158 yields 0.21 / 1.91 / 2.15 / 3.66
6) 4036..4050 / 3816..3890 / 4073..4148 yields -0.13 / 1.88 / 3.57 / 3.62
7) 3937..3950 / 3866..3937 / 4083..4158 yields 0.18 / 2.13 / 2.05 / 3.66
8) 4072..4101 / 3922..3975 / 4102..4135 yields -0.09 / 1.88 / 3.58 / 3.63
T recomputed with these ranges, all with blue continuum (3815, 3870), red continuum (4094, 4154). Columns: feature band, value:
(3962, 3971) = 4.00 Ang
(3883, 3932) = -0.65 Ang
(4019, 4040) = -4.65 Ang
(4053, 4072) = -1.13 Ang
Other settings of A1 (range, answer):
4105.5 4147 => 3.51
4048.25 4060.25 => 3.26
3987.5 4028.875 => 3.28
